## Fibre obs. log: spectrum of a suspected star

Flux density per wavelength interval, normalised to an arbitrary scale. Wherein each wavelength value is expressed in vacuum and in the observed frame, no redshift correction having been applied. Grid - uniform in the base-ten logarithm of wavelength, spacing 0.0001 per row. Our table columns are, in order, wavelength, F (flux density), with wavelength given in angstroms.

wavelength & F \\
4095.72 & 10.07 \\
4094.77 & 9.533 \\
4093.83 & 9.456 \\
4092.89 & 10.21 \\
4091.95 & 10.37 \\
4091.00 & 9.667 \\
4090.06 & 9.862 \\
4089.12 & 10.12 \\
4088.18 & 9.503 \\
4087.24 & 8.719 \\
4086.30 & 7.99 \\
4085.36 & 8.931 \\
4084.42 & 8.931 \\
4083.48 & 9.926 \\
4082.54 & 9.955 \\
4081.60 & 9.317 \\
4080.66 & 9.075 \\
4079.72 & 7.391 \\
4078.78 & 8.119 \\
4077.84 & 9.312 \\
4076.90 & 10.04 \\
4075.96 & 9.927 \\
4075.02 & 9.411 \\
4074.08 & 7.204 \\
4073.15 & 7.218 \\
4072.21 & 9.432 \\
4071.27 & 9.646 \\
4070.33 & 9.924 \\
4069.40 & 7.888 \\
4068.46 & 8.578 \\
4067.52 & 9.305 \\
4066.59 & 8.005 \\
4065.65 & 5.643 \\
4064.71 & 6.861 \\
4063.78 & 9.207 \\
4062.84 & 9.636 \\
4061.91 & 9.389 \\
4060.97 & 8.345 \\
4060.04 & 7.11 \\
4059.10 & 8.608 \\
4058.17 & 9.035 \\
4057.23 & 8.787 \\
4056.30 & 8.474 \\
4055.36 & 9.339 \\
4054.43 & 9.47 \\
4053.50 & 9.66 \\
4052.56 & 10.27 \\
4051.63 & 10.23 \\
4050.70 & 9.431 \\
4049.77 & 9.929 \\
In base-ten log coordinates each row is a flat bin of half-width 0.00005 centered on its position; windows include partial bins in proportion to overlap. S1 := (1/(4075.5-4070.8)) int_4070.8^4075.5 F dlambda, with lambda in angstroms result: 8.58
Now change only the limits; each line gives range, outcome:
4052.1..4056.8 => 9.43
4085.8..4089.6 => 9.1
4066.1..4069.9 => 8.45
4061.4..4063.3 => 9.49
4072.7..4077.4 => 8.77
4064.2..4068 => 7.48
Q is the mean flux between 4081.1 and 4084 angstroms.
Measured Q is 9.71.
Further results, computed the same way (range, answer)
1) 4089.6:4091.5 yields 9.74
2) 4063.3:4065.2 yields 8.01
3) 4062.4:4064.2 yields 9.4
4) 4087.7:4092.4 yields 9.9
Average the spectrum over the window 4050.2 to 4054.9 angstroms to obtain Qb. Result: 9.83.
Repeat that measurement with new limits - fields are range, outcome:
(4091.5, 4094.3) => 10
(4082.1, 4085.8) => 9.44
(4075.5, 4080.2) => 8.95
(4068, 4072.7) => 9.08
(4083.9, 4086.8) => 8.65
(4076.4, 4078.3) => 9.67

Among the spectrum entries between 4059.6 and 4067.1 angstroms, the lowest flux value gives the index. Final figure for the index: 5.643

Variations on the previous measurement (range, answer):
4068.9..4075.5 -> 7.204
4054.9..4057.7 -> 8.474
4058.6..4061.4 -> 7.11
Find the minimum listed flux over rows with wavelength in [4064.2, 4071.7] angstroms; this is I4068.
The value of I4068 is 5.643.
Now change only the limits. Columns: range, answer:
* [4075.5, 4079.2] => 8.119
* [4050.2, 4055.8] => 9.339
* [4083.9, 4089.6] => 7.99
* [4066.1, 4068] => 8.005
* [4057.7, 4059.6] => 8.608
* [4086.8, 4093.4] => 8.719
